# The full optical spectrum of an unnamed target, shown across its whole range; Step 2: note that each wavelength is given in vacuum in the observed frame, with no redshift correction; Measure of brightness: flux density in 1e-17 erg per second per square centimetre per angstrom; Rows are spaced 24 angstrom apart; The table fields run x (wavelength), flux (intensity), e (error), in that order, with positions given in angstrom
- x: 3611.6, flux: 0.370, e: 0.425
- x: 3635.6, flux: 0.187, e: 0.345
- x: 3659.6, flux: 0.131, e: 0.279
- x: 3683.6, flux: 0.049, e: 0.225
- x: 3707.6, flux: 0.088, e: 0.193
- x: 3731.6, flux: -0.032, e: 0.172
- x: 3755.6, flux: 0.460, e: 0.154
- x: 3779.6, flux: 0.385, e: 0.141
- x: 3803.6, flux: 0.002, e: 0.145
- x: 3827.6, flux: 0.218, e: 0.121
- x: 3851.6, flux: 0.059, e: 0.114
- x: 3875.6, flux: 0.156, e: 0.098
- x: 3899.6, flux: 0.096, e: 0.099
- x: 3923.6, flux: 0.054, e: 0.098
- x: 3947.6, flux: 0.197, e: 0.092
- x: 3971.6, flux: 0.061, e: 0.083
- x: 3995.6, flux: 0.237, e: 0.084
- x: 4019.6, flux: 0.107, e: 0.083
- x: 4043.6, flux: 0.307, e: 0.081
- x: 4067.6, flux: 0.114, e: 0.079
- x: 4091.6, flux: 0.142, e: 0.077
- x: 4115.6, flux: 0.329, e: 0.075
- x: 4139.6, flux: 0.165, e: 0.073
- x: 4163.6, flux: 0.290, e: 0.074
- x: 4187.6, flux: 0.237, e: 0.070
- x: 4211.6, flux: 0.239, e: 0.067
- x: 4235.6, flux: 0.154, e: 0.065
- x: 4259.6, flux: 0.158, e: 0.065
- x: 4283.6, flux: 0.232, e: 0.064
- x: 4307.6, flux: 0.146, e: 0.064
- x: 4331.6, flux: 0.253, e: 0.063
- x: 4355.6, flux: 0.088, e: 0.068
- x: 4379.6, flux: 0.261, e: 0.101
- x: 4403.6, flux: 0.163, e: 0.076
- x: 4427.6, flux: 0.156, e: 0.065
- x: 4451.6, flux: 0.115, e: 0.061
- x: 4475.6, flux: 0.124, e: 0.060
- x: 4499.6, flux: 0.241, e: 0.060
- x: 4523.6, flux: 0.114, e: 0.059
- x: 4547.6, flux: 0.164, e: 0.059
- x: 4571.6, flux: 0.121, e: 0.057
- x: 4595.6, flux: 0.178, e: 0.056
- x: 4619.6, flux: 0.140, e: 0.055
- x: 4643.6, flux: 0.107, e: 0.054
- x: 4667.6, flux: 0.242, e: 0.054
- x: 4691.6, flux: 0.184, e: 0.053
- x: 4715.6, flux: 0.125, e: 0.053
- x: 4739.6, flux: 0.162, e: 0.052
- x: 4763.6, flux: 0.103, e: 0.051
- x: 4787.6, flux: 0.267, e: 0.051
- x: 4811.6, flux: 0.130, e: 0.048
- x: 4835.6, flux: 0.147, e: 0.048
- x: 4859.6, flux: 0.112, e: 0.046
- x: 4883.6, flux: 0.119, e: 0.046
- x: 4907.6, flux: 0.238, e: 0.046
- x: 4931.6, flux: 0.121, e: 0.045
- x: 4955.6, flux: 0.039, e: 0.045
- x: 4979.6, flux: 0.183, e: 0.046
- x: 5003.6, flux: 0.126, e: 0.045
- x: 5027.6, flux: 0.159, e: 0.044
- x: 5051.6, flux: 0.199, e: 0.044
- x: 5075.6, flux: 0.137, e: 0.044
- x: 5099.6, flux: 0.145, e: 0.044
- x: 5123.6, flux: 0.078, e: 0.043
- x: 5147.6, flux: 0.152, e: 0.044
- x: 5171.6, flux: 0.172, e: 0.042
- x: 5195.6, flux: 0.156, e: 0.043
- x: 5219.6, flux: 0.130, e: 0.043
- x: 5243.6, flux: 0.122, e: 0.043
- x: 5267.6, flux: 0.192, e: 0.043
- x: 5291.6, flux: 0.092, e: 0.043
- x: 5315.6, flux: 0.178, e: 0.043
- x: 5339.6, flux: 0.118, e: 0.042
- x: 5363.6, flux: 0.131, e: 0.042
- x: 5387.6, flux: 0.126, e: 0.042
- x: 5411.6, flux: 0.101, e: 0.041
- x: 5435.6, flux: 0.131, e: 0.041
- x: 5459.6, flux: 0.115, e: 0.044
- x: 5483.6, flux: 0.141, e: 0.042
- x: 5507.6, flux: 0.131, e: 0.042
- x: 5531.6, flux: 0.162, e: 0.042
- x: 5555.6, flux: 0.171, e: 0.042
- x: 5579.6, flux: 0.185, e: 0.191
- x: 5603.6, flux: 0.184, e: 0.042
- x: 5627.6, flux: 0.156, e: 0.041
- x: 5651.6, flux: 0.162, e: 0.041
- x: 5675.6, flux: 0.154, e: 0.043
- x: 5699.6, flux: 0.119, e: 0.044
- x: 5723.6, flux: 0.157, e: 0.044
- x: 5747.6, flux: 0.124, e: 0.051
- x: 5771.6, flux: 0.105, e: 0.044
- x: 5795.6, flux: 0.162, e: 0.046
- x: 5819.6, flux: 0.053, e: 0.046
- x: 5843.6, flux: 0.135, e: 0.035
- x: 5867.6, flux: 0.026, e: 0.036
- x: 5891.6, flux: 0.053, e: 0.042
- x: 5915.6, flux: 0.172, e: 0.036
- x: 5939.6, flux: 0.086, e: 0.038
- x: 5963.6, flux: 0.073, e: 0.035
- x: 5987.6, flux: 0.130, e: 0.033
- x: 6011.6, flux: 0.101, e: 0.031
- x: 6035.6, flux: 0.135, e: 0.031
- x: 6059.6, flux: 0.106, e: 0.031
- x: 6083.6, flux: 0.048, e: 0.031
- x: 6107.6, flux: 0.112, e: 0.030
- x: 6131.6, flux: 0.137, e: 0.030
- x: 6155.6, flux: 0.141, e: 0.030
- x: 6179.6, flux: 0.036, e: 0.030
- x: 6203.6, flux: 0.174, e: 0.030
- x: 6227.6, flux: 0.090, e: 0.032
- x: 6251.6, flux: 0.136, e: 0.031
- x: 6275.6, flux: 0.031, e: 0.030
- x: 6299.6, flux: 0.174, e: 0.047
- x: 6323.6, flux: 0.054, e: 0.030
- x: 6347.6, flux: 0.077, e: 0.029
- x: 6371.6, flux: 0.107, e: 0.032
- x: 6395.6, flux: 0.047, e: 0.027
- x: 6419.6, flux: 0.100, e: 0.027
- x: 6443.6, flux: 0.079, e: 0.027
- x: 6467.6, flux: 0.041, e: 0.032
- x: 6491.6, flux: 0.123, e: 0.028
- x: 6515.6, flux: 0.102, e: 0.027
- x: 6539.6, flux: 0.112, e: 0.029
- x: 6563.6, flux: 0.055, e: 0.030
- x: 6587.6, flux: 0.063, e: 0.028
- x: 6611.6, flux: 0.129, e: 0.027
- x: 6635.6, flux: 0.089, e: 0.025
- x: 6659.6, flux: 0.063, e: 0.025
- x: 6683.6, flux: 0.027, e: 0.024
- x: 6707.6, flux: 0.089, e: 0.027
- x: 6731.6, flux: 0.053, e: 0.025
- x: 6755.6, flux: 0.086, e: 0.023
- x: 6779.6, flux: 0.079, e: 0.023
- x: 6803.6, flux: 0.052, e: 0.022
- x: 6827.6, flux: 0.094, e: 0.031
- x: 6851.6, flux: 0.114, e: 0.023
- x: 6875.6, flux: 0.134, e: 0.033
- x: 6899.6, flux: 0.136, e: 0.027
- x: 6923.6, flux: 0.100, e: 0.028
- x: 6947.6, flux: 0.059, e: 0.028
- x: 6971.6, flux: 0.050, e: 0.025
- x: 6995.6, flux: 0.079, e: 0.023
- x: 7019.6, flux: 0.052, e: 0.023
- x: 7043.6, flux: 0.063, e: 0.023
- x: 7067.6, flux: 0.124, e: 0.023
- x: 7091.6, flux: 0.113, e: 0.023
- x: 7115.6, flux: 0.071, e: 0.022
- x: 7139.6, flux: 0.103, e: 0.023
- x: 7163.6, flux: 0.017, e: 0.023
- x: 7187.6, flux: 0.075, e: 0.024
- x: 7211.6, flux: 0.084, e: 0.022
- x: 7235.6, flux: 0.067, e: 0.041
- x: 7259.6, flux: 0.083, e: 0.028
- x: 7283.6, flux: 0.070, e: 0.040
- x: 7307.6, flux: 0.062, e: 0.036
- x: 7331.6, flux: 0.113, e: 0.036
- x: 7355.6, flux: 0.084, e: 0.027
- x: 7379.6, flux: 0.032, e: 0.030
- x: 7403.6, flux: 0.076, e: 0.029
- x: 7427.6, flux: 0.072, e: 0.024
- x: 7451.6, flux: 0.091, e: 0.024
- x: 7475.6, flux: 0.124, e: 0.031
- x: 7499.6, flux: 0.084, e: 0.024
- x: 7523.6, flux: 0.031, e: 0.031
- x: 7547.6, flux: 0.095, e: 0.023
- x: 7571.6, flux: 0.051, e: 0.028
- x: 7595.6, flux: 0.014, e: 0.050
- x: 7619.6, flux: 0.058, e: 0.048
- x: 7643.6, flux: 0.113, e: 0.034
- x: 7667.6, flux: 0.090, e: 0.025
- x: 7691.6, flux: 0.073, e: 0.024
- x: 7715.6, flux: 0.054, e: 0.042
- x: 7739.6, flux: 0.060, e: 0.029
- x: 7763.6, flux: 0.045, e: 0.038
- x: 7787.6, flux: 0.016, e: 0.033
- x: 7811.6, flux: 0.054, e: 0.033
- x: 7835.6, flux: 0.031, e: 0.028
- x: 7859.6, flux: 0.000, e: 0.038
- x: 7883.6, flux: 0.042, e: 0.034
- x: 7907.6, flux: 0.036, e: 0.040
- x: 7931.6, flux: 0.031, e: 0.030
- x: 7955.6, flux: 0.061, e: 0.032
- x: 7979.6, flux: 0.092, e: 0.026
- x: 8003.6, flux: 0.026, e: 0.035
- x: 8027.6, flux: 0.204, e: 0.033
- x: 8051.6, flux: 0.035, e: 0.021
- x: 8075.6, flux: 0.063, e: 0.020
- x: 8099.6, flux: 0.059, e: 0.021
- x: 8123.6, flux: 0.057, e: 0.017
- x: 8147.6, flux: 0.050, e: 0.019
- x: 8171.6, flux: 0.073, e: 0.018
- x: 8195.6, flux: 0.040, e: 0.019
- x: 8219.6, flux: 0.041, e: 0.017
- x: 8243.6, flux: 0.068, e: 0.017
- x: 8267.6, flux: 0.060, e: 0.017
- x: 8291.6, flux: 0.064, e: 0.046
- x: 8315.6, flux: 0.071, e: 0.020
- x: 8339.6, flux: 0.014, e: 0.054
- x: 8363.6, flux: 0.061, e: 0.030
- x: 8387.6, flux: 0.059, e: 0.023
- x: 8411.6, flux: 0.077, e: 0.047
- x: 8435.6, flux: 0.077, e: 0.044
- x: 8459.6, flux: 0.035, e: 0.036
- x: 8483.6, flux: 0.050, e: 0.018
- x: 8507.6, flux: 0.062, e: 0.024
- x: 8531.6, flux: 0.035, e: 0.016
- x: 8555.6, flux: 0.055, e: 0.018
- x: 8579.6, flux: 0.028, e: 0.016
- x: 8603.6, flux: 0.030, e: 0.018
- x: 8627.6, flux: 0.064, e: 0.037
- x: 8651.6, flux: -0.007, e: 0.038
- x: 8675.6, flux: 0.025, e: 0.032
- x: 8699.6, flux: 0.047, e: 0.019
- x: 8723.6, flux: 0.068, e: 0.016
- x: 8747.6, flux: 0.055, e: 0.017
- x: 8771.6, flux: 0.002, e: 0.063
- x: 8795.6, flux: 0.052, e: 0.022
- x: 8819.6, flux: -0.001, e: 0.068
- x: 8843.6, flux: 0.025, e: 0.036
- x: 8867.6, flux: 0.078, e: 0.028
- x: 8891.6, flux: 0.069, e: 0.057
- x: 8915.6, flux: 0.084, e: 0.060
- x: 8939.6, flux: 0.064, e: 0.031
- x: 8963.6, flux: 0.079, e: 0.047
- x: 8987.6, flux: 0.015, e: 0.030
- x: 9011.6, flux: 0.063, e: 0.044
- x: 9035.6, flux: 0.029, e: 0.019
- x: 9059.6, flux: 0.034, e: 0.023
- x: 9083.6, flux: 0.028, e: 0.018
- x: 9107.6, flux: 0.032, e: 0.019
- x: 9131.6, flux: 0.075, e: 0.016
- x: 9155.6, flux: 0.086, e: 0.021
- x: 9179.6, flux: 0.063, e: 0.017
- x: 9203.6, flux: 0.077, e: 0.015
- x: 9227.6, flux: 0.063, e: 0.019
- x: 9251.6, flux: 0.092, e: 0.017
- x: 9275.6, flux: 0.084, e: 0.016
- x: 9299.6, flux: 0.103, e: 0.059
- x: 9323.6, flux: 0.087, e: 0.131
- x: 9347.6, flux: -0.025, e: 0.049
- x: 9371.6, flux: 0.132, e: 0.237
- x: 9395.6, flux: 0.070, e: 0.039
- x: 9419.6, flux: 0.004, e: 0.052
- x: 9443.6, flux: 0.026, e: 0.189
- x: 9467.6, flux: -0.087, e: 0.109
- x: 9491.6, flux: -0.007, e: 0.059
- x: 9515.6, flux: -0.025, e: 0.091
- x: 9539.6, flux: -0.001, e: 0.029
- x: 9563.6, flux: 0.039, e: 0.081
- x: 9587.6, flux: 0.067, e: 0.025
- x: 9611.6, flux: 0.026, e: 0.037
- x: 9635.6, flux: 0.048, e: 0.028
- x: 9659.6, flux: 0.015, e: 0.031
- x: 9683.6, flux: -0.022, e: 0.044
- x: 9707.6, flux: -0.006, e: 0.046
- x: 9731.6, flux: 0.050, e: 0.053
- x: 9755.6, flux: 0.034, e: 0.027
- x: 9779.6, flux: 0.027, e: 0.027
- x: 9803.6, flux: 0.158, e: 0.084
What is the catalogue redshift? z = 1.518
